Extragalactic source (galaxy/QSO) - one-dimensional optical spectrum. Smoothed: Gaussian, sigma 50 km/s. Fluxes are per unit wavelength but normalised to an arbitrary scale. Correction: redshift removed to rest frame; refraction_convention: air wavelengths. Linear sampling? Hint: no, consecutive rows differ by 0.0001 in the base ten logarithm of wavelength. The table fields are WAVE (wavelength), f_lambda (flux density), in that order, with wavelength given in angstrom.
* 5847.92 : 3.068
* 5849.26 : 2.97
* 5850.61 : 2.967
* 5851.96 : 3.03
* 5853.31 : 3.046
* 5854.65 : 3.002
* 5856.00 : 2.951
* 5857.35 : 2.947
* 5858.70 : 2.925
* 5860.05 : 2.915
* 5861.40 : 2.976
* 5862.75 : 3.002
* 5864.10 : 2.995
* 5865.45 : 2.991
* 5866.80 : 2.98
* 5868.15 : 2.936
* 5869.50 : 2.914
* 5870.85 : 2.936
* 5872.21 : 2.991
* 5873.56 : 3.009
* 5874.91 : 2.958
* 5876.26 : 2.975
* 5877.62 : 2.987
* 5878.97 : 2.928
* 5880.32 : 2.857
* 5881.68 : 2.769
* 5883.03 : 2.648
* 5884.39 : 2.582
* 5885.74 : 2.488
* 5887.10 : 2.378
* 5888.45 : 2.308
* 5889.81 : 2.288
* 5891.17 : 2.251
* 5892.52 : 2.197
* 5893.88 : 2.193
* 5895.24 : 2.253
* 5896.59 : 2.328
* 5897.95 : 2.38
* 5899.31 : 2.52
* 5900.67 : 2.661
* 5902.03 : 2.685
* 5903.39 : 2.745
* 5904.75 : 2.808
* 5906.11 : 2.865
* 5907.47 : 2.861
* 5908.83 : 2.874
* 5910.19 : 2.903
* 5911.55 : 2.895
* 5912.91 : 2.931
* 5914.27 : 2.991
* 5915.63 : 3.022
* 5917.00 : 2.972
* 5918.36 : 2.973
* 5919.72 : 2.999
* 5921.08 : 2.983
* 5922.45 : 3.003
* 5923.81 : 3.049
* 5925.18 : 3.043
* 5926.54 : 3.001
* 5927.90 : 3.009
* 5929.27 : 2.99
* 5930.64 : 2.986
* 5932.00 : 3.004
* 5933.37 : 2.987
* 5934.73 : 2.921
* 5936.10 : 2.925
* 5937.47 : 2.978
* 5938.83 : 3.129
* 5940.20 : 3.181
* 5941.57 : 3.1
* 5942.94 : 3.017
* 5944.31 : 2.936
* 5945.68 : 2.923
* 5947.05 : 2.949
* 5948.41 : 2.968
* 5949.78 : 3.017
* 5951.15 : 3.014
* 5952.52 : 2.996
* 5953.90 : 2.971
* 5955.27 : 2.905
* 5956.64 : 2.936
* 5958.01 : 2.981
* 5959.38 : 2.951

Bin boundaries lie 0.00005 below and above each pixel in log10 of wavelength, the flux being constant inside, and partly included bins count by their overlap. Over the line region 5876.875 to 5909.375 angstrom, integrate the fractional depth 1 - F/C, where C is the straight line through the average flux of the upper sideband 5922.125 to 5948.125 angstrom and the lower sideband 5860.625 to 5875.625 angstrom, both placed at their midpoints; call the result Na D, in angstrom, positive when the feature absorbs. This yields 4.45 angstrom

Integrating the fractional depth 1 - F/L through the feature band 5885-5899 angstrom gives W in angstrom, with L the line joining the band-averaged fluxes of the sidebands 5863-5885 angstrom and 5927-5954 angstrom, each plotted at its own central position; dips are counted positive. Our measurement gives 3.0 angstrom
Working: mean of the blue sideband 2.91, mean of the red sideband 3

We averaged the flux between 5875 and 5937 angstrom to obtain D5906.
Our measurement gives 2.77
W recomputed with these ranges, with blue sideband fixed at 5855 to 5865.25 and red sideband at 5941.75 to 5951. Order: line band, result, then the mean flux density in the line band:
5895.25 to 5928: 1.5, 2.84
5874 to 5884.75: 0.4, 2.85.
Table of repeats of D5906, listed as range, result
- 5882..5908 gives 2.5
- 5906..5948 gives 2.98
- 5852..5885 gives 2.93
